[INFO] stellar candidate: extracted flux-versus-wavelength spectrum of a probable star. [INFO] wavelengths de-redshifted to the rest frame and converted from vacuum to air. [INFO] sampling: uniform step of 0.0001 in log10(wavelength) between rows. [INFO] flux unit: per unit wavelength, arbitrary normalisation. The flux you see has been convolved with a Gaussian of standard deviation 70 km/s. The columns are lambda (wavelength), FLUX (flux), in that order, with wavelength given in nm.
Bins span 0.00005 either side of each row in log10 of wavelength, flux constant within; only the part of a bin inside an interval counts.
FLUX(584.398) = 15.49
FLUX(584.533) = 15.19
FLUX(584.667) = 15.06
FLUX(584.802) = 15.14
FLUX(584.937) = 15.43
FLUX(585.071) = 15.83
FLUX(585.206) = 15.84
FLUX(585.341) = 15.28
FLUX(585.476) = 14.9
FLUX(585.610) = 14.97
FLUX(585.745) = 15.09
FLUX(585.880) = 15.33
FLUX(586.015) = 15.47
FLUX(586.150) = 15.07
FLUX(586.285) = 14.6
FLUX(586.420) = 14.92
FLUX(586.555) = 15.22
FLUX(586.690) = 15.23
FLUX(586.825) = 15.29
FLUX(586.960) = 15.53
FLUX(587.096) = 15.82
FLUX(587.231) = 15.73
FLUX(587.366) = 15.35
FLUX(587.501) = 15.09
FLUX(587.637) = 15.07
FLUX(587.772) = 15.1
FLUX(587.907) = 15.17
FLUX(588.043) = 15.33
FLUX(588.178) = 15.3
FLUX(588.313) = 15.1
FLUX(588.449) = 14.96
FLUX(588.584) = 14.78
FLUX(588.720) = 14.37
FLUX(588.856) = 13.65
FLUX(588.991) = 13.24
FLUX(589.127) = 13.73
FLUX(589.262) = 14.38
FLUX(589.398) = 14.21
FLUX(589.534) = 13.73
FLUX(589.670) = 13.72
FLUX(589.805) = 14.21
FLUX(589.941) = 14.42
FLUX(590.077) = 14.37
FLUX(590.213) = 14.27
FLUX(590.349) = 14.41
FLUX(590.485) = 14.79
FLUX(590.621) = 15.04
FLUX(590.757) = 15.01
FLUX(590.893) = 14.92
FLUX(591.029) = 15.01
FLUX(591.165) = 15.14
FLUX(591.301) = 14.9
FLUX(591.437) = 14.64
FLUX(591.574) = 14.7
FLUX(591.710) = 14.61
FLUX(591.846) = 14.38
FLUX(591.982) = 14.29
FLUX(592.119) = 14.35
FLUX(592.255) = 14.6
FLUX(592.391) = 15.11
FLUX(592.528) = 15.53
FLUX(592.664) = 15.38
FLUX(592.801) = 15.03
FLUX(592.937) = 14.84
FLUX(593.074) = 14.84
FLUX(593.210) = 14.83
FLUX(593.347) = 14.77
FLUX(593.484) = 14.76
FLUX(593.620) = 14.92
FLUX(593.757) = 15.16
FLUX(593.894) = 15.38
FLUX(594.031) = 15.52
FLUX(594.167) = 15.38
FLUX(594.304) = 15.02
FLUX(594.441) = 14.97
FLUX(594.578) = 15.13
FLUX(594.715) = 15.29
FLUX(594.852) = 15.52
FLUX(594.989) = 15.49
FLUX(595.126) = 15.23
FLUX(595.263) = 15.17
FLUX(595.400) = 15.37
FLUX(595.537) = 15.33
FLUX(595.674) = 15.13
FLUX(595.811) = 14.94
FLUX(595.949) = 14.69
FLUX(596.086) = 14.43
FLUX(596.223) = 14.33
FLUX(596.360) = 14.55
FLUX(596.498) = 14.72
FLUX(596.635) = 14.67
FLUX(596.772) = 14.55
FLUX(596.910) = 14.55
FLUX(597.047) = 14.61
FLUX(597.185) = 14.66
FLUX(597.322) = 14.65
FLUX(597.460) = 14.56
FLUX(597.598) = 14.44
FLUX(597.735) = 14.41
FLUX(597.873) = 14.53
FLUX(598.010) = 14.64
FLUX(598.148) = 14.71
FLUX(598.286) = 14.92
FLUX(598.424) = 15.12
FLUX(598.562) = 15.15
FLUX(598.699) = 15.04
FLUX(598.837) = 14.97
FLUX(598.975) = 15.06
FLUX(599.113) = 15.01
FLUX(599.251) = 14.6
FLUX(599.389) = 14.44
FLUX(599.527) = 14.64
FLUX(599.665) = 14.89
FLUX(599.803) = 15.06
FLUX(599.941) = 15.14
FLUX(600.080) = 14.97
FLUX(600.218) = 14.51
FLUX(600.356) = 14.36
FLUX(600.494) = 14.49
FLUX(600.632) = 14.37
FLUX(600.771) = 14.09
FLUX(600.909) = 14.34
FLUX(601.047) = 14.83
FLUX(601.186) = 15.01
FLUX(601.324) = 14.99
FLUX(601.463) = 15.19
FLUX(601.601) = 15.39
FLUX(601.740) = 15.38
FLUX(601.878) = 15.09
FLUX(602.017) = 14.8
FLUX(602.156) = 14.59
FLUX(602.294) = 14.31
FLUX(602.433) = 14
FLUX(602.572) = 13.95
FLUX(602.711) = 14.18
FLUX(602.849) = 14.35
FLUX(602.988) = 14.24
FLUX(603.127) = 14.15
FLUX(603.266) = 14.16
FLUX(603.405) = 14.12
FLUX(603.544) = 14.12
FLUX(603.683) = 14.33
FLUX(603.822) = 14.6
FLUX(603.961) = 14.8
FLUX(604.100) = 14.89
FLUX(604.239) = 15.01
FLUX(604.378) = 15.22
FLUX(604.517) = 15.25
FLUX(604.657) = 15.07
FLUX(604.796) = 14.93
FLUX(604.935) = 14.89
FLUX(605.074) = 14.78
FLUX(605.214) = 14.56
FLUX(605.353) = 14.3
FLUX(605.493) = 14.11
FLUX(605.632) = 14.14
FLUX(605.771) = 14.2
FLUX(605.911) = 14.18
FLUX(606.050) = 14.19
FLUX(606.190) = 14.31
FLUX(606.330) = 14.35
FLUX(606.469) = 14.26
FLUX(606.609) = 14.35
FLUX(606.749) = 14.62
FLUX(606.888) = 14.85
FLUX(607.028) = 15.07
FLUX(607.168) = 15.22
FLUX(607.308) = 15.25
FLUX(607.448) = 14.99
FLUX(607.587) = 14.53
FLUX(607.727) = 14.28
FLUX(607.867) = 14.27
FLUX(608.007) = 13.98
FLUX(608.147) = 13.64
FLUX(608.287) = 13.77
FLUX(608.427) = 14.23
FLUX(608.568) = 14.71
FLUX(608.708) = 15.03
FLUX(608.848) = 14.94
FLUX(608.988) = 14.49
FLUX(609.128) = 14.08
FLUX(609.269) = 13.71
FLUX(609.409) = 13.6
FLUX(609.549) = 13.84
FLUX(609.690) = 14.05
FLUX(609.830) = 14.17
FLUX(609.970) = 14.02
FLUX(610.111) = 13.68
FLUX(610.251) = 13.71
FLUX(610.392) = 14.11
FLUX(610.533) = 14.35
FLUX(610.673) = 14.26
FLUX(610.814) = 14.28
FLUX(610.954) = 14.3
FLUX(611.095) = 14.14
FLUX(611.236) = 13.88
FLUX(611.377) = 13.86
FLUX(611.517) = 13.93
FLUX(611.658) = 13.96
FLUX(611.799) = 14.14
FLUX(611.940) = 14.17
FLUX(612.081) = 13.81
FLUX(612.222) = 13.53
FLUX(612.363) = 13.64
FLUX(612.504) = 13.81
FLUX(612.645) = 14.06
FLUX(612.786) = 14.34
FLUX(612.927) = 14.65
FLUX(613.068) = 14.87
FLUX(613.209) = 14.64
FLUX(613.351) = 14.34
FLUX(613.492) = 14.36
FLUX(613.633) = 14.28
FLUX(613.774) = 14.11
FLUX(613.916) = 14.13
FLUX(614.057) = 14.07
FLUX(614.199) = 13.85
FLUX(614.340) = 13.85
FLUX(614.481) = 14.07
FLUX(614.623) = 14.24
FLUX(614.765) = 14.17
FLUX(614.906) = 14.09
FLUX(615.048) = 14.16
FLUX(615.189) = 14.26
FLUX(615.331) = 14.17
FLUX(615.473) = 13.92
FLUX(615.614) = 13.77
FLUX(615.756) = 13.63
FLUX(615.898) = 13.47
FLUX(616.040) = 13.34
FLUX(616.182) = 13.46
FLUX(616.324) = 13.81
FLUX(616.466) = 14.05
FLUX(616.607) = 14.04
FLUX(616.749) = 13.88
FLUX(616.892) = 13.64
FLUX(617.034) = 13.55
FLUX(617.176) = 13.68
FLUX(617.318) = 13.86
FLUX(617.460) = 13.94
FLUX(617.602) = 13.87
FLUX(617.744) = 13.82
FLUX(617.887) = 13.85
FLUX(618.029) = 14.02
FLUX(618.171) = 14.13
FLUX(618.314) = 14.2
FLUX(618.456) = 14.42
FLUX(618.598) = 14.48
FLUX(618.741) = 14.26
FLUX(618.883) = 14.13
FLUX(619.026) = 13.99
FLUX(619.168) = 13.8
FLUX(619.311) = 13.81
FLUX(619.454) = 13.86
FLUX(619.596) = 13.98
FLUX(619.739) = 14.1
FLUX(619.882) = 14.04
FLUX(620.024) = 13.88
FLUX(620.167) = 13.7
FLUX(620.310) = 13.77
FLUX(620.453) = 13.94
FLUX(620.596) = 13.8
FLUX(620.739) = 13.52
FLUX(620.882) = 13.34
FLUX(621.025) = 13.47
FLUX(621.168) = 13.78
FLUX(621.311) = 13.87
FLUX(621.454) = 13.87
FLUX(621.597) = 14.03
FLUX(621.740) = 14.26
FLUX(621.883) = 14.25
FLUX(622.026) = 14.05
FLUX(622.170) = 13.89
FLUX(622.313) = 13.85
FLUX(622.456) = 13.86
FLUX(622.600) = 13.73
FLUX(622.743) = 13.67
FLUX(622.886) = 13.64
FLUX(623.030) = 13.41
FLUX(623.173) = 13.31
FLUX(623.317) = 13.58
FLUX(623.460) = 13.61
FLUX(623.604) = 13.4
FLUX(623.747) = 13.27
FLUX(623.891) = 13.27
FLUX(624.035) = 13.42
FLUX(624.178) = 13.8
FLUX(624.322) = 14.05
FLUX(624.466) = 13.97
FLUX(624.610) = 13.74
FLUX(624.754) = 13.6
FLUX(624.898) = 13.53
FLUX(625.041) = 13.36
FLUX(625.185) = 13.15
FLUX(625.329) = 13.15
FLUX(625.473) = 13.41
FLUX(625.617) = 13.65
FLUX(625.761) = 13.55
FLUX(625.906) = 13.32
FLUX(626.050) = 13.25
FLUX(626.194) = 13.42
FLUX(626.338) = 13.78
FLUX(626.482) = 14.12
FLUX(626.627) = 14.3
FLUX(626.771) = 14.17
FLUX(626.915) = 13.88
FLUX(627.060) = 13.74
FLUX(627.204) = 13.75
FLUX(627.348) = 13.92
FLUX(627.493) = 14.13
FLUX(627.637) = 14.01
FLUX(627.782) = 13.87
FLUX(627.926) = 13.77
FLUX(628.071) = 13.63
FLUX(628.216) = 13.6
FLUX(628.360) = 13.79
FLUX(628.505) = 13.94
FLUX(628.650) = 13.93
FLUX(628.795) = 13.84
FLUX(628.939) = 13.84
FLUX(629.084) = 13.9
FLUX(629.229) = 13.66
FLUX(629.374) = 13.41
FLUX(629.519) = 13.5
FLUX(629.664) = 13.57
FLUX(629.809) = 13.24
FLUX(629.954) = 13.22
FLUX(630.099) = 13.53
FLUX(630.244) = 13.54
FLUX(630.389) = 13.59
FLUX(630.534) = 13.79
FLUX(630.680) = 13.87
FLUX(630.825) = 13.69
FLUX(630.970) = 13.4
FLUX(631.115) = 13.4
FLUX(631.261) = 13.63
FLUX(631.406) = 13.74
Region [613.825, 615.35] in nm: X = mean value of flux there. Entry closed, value 14.1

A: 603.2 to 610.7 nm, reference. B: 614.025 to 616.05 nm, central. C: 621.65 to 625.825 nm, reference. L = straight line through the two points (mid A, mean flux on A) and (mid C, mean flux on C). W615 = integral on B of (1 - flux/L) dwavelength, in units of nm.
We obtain 0.01 nm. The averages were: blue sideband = 14.4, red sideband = 13.6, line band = 14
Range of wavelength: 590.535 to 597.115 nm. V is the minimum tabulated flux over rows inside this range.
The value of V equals 14.29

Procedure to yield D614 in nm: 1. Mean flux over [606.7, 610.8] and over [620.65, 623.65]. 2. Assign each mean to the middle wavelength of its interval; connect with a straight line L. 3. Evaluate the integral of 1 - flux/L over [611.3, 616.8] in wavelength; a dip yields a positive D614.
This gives 0.03 nm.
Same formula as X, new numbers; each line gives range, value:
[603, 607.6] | 14.6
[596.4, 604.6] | 14.7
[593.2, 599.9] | 14.9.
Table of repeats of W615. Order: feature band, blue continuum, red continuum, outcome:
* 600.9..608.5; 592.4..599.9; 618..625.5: -0.01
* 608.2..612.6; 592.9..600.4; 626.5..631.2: 0.10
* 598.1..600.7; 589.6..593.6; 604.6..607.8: -0.03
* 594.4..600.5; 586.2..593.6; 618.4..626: -0.13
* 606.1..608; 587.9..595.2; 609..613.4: -0.05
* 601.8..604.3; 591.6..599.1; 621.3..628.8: 0.03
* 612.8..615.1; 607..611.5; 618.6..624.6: -0.03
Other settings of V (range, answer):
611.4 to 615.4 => 13.53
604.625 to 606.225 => 14.11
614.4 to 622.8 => 13.34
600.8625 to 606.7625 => 13.95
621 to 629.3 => 13.15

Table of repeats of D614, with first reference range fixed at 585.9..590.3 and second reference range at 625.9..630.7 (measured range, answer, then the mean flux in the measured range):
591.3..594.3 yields -0.05 nm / 14.9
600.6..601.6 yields -0.02 nm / 14.7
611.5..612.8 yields 0.02 nm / 13.9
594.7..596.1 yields -0.06 nm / 15.2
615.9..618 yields 0.04 nm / 13.8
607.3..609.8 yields -0.01 nm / 14.3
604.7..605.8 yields -0.01 nm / 14.5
